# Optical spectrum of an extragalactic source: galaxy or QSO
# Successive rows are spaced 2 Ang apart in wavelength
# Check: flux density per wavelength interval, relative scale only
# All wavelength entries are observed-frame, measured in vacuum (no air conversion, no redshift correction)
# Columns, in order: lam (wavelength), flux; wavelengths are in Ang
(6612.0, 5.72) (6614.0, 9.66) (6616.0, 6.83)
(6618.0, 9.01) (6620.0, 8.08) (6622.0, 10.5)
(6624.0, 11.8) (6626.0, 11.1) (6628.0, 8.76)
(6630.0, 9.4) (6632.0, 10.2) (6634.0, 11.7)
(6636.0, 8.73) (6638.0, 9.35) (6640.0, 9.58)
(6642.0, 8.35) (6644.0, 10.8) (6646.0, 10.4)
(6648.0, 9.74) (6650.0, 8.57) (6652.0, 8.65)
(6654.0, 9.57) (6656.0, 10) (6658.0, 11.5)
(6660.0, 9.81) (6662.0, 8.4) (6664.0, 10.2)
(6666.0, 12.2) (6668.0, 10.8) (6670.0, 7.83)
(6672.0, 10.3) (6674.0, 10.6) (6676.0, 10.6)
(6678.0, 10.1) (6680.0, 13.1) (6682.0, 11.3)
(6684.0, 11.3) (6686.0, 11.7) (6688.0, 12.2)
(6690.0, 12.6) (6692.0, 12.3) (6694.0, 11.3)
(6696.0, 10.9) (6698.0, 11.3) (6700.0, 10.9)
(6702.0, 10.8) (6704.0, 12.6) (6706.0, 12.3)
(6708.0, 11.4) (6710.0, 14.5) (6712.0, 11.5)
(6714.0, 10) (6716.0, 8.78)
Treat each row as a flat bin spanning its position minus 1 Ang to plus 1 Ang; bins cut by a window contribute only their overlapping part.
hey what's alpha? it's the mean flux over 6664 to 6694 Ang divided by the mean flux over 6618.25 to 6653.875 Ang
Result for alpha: 1.15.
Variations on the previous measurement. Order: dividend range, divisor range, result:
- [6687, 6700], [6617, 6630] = 1.19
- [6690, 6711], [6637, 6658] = 1.24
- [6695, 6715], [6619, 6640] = 1.17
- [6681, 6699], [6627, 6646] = 1.20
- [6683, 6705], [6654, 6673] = 1.15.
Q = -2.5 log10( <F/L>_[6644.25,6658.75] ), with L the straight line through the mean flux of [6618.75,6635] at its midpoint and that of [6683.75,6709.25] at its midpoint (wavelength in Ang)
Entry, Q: 0.10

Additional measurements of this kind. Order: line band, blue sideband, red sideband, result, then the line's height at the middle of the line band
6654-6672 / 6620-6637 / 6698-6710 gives 0.086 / 10.9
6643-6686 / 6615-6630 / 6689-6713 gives 0.045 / 10.7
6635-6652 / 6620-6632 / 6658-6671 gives 0.075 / 10.1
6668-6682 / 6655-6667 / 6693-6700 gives 0.016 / 10.7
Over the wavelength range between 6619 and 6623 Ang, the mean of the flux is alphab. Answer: 9.29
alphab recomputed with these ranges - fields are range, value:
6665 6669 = 11.5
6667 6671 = 9.32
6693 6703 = 11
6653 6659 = 10.4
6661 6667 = 10.3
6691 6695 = 11.8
